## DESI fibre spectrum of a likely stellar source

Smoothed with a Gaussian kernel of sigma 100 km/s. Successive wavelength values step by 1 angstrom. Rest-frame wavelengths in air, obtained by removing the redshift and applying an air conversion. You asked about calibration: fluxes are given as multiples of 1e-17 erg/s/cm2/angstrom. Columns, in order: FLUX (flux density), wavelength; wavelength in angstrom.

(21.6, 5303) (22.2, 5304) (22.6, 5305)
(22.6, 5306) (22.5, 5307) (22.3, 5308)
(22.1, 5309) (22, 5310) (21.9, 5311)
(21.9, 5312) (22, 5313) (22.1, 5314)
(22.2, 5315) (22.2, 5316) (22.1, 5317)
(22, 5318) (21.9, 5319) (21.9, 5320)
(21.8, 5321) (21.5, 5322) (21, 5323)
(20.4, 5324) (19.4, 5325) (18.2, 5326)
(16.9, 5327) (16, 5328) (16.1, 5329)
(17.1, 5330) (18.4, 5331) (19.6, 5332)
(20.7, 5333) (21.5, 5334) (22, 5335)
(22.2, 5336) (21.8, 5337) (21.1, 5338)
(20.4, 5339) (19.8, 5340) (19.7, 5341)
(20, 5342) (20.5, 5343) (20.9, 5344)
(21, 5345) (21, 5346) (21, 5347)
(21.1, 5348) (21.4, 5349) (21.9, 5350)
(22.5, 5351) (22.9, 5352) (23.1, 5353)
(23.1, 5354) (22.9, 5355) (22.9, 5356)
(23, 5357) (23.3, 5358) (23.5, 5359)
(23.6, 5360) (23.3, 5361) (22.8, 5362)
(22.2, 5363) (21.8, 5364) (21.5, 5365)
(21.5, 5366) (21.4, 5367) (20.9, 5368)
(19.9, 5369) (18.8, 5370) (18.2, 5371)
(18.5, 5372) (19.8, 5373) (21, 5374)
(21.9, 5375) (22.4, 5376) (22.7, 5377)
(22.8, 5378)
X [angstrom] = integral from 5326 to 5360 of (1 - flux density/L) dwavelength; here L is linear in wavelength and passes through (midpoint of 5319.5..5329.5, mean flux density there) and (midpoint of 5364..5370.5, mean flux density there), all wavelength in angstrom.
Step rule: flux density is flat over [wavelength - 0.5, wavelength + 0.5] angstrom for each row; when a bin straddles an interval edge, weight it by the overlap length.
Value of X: -1.6 angstrom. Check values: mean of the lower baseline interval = 19.3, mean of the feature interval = 20.9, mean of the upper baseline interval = 20.8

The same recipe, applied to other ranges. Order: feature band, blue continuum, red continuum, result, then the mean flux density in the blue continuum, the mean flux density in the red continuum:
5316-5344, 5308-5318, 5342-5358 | 2.30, 22.1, 21.9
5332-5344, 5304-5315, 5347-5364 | 0.88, 22.2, 22.6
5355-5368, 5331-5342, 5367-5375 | -1.57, 20.7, 19.8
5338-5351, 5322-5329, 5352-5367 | 0.08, 18.7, 22.7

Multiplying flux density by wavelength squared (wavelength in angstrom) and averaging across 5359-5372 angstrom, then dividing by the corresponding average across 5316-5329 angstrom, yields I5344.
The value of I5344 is 1.07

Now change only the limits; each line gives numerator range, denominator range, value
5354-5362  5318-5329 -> 1.18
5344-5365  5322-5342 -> 1.15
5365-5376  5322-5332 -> 1.12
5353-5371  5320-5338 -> 1.13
